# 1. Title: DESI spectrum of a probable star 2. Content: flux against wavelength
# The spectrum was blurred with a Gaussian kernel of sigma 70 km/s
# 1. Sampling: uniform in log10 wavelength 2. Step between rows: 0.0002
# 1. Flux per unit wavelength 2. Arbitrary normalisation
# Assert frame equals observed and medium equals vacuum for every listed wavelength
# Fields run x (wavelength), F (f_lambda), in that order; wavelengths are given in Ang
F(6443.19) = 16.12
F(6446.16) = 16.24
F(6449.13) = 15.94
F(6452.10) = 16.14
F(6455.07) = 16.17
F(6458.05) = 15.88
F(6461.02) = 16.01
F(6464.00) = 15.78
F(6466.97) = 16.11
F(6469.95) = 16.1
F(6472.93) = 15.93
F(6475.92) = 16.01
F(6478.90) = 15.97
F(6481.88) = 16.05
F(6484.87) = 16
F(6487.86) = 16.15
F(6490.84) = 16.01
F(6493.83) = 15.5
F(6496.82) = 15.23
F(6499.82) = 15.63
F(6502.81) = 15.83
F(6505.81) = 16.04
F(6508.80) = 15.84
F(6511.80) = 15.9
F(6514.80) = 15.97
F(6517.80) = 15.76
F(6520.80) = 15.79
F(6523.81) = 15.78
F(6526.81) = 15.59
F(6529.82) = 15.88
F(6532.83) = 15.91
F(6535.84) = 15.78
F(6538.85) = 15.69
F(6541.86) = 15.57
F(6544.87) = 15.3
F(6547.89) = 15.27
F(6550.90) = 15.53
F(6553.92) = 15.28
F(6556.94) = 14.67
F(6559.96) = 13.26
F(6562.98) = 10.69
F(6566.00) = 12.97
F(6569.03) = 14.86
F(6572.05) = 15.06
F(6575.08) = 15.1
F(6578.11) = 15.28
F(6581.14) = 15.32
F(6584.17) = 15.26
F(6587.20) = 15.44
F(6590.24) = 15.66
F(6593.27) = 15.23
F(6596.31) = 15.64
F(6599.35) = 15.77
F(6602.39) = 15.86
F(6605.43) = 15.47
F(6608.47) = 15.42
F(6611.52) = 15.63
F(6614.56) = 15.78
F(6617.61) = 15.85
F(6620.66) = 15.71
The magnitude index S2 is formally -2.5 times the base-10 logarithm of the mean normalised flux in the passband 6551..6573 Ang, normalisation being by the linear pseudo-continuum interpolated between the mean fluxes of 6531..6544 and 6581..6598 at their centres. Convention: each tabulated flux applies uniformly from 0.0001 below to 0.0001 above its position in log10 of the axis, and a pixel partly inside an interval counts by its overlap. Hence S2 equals 0.12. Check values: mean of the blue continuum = 15.7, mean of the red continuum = 15.4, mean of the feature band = 13.9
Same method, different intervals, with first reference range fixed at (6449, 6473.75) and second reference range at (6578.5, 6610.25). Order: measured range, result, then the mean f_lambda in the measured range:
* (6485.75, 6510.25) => 0.01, 15.8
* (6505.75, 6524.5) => 0.00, 15.9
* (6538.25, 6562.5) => 0.06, 14.9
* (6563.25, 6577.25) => 0.10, 14.2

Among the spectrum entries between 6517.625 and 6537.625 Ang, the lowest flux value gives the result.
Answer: 15.59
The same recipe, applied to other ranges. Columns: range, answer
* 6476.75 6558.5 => 14.67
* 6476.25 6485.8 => 15.97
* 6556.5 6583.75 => 10.69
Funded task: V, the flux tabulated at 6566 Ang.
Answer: 12.97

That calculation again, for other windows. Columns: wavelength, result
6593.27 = 15.23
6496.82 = 15.23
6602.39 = 15.86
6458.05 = 15.88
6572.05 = 15.06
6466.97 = 16.11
